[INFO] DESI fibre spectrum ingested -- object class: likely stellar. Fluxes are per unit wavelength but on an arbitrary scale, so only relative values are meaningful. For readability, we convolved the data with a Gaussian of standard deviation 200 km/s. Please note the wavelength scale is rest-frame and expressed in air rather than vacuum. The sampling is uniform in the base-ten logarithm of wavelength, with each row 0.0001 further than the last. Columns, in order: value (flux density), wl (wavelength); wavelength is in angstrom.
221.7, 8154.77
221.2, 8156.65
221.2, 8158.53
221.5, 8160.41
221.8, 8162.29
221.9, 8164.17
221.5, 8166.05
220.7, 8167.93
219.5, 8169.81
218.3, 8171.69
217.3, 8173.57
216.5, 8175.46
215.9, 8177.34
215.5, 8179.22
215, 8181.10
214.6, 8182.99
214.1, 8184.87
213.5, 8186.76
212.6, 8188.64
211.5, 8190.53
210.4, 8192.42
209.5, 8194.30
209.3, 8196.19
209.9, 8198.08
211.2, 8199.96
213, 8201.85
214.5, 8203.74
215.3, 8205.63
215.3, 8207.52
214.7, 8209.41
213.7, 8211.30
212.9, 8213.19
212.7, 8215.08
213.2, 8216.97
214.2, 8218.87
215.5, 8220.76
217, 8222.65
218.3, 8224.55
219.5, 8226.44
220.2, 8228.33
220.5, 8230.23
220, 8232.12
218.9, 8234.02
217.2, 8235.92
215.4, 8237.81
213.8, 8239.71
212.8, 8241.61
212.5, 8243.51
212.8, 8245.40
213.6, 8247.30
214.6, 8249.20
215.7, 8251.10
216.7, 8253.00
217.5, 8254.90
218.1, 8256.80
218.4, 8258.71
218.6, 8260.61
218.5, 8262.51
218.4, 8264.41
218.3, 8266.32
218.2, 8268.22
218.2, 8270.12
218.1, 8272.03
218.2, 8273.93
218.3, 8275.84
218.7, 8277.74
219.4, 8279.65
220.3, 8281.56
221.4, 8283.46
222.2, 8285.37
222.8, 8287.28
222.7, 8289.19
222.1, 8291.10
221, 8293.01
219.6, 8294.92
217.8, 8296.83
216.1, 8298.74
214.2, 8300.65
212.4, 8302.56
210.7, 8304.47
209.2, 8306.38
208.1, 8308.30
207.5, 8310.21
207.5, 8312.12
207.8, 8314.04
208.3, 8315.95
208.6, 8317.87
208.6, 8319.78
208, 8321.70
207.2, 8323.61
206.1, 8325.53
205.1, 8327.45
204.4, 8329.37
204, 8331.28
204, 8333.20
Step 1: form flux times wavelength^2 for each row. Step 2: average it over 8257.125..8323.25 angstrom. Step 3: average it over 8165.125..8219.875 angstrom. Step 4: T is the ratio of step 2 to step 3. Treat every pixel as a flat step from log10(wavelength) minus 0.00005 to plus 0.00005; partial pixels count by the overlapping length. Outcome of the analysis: 1.03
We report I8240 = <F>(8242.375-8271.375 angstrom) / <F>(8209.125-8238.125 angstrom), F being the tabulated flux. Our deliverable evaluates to 1.0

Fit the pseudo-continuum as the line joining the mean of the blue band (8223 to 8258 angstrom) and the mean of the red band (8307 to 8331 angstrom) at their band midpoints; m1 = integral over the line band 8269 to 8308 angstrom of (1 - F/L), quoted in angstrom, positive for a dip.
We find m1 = -1.32 angstrom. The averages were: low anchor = 217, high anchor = 207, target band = 218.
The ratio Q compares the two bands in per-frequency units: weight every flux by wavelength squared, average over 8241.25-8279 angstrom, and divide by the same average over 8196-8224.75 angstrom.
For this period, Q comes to 1.03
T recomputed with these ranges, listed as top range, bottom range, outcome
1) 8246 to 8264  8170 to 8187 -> 1.02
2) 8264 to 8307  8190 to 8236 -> 1.03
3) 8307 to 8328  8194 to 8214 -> 1.00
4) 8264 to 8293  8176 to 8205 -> 1.06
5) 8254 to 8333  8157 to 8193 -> 1.02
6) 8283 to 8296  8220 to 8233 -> 1.03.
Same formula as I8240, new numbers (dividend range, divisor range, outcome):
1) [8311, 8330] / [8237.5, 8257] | 0.96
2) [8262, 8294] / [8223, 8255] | 1.02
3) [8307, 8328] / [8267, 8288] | 0.95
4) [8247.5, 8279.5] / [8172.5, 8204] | 1.02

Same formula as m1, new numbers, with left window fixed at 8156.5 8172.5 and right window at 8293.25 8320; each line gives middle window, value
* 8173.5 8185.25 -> 0.2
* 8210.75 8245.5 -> 0.1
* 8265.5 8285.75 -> -0.5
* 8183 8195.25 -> 0.4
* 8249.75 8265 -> -0.2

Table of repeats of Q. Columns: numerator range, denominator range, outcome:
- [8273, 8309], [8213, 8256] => 1.02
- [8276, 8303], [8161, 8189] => 1.04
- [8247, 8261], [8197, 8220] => 1.03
